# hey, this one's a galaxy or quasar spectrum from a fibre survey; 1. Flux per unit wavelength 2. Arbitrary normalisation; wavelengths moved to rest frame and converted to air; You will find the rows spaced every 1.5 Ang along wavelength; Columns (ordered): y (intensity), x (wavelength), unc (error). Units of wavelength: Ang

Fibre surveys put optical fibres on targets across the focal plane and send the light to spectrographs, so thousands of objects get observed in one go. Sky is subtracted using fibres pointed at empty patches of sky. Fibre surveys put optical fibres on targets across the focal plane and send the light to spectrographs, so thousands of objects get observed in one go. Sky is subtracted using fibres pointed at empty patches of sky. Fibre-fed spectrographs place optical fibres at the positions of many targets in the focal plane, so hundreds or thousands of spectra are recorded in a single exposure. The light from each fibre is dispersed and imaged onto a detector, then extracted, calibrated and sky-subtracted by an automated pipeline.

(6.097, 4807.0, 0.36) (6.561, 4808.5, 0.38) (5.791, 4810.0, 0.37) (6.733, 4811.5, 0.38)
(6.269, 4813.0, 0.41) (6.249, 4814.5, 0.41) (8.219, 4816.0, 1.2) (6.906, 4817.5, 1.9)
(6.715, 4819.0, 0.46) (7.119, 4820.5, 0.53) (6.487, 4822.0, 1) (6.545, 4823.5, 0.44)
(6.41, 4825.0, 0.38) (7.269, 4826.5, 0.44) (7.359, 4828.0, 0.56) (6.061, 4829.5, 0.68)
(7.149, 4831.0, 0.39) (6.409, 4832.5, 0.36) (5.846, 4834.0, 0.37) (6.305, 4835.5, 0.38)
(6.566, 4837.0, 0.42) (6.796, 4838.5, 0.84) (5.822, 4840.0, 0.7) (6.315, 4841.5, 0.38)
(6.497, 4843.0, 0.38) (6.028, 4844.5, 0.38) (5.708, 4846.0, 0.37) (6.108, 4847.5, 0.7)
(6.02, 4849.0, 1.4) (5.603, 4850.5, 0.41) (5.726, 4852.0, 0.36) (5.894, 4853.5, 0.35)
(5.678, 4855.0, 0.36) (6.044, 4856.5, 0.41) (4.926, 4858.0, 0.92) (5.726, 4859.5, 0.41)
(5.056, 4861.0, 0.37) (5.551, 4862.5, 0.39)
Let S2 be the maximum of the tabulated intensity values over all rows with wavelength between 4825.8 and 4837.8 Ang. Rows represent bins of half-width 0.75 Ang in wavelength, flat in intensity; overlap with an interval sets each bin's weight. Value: 7.359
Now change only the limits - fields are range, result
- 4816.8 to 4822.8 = 7.119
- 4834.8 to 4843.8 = 6.796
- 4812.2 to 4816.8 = 8.219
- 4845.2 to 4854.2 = 6.108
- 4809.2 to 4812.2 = 6.733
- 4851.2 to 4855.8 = 5.894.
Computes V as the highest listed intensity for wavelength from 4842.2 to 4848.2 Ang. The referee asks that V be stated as 6.497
